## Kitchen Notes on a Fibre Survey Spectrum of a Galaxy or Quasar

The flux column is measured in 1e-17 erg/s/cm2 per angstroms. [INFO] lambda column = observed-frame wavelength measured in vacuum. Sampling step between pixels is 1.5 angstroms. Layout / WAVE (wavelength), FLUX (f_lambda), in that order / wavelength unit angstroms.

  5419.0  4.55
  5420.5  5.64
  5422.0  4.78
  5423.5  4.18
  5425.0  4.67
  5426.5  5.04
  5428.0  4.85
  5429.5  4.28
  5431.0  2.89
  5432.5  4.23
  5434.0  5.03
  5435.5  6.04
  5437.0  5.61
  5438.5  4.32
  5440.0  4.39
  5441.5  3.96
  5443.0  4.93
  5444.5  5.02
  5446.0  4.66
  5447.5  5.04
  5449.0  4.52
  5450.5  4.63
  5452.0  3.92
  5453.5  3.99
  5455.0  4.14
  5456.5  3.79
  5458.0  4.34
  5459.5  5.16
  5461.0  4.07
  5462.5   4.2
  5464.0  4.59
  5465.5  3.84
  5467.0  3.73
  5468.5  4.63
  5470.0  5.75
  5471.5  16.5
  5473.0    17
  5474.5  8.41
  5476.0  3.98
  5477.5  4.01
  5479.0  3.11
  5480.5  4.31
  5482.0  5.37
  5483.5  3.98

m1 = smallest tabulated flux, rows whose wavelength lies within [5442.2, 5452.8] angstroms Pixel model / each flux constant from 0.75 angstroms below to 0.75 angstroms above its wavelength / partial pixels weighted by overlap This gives 3.92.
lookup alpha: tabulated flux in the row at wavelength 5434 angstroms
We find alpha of 5.03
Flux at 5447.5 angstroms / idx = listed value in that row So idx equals 5.04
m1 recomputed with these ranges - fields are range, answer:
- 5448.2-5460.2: 3.79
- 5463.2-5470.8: 3.73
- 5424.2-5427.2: 4.67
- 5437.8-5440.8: 4.32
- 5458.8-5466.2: 3.84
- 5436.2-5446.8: 3.96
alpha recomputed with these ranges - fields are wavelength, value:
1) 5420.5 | 5.64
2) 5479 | 3.11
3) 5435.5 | 6.04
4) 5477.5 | 4.01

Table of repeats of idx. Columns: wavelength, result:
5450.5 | 4.63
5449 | 4.52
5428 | 4.85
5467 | 3.73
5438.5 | 4.32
